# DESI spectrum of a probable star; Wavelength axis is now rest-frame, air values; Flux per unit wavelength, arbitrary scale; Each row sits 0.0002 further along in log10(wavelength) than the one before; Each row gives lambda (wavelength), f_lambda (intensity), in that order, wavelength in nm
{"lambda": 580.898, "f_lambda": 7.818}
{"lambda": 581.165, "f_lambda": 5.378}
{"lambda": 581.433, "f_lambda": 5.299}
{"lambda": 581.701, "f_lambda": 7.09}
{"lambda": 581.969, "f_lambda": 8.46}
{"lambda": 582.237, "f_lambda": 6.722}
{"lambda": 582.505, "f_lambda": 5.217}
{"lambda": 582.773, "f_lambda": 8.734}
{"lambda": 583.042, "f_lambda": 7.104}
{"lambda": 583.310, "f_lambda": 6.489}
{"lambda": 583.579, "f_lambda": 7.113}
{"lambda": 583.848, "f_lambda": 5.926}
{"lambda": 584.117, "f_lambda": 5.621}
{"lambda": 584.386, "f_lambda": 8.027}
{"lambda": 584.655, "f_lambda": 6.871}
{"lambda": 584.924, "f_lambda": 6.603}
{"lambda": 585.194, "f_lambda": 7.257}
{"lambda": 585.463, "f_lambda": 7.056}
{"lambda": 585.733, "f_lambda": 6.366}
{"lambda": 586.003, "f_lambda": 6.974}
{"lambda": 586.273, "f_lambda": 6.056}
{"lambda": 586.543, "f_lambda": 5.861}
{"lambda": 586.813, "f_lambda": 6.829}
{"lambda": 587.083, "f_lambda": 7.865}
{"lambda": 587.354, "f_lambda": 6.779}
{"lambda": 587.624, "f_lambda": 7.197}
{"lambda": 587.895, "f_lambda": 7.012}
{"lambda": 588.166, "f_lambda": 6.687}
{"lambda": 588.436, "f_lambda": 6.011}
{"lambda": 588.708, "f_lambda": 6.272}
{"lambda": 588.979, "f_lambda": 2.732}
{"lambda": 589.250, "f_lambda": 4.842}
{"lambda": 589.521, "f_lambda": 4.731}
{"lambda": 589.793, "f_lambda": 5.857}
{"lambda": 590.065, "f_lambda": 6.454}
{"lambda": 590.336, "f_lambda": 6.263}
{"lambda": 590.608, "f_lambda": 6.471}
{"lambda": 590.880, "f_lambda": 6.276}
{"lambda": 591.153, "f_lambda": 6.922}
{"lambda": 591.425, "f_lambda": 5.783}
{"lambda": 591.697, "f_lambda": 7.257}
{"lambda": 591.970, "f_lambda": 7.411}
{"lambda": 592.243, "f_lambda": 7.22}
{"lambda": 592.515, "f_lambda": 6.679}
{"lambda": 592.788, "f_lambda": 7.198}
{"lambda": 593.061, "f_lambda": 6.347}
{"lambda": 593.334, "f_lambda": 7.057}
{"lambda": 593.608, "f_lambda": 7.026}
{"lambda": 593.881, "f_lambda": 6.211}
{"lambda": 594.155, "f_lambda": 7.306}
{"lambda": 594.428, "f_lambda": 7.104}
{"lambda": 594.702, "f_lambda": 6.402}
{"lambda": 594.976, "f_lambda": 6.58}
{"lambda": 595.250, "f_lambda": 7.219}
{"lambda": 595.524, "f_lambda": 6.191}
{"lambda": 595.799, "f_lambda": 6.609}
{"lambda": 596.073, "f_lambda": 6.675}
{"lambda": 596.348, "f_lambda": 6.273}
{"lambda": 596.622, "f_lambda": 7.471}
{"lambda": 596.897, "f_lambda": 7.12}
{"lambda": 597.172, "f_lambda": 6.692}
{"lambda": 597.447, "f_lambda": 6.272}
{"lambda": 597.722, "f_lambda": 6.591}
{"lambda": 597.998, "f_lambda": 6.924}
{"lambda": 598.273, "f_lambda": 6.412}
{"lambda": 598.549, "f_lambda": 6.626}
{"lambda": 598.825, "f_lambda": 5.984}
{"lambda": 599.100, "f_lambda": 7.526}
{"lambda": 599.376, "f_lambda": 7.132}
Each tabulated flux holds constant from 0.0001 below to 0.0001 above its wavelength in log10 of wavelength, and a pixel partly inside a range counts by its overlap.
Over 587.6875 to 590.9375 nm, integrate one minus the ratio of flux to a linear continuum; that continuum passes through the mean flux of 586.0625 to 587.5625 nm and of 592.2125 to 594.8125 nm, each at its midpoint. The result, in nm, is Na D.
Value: 0.45 nm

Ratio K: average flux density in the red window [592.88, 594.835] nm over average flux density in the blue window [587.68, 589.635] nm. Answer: 1.22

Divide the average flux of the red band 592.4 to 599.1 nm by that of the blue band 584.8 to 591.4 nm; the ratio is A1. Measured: 1.07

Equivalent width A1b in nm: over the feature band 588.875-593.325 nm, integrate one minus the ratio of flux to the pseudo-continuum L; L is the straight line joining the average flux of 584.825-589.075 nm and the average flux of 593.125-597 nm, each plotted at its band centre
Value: 0.30 nm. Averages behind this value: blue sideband 6.5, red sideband 6.79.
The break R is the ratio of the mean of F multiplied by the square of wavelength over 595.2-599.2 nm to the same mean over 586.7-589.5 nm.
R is 1.1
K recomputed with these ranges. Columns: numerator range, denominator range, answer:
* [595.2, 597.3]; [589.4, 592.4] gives 1.05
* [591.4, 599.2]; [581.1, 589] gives 1.02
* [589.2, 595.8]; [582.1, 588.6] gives 0.97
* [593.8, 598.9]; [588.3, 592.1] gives 1.12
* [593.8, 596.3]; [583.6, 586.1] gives 0.99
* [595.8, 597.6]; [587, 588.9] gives 1.01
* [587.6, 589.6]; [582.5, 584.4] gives 0.83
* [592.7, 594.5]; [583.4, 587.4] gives 1.02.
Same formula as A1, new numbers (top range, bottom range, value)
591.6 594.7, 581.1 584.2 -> 1.05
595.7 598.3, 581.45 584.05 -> 0.98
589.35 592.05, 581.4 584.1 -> 0.92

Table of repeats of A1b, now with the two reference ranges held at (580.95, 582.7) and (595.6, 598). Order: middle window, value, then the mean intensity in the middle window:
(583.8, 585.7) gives -0.07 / 6.78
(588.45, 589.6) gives 0.32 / 4.78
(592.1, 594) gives -0.05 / 6.83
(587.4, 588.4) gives -0.04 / 6.86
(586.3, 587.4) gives -0.03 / 6.76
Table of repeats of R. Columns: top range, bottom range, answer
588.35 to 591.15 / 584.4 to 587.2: 0.84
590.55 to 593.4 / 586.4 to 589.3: 1.11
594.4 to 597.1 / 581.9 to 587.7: 1.02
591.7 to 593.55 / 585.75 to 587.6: 1.06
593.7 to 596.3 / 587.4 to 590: 1.19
